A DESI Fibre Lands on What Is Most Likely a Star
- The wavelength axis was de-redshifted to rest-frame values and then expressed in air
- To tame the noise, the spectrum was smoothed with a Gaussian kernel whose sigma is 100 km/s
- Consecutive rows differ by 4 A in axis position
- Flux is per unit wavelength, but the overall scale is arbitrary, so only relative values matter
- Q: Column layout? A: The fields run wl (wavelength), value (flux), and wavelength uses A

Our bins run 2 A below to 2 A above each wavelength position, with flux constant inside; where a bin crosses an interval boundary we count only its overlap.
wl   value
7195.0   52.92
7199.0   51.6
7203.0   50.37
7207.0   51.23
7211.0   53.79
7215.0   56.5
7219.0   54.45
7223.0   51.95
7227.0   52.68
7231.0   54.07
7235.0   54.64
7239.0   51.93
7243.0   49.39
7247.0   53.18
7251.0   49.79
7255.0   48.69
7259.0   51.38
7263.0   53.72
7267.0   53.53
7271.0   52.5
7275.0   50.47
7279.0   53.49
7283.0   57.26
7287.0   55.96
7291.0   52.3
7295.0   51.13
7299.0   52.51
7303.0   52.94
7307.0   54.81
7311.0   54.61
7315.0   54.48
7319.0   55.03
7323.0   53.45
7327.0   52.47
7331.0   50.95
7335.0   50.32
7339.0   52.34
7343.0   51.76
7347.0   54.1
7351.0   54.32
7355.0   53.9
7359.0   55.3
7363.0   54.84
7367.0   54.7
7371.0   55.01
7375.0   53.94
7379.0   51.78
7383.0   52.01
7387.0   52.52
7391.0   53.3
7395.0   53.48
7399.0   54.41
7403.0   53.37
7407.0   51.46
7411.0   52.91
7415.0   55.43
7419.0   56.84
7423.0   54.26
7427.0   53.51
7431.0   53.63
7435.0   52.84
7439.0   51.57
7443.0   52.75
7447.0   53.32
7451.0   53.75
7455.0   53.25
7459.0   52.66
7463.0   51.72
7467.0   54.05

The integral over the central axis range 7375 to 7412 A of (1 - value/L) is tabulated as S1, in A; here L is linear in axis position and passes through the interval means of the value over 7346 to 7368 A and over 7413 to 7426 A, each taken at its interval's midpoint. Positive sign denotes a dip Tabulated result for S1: 1.45 A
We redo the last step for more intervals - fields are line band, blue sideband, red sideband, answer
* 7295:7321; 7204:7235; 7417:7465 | -0.20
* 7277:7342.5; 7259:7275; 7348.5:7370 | 0.27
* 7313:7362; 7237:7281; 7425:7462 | -0.95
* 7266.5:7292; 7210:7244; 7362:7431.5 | -0.11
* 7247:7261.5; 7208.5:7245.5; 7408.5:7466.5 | 0.75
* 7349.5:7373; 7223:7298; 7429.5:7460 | -0.85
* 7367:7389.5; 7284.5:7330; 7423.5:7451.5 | 0.05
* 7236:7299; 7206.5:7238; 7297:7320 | 1.78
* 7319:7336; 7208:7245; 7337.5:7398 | 0.38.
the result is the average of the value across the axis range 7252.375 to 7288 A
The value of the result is 52.9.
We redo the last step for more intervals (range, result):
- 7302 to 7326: 54.2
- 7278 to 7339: 53.4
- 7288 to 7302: 52.3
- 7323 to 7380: 53.3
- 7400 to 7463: 53.4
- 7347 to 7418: 53.7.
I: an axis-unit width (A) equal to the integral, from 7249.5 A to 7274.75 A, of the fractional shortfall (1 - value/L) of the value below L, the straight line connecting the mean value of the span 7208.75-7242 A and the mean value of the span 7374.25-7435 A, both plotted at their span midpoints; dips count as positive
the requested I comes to 1.0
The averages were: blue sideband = 53.6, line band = 51.6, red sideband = 53.5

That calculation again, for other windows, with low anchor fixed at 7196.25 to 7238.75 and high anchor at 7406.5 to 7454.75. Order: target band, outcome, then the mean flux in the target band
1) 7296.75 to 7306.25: 0.1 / 53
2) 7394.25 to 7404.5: -0.1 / 53.8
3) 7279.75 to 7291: -0.5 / 55.5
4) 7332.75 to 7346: 0.4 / 51.7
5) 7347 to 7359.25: -0.2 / 54.3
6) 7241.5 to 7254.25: 0.6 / 50.6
